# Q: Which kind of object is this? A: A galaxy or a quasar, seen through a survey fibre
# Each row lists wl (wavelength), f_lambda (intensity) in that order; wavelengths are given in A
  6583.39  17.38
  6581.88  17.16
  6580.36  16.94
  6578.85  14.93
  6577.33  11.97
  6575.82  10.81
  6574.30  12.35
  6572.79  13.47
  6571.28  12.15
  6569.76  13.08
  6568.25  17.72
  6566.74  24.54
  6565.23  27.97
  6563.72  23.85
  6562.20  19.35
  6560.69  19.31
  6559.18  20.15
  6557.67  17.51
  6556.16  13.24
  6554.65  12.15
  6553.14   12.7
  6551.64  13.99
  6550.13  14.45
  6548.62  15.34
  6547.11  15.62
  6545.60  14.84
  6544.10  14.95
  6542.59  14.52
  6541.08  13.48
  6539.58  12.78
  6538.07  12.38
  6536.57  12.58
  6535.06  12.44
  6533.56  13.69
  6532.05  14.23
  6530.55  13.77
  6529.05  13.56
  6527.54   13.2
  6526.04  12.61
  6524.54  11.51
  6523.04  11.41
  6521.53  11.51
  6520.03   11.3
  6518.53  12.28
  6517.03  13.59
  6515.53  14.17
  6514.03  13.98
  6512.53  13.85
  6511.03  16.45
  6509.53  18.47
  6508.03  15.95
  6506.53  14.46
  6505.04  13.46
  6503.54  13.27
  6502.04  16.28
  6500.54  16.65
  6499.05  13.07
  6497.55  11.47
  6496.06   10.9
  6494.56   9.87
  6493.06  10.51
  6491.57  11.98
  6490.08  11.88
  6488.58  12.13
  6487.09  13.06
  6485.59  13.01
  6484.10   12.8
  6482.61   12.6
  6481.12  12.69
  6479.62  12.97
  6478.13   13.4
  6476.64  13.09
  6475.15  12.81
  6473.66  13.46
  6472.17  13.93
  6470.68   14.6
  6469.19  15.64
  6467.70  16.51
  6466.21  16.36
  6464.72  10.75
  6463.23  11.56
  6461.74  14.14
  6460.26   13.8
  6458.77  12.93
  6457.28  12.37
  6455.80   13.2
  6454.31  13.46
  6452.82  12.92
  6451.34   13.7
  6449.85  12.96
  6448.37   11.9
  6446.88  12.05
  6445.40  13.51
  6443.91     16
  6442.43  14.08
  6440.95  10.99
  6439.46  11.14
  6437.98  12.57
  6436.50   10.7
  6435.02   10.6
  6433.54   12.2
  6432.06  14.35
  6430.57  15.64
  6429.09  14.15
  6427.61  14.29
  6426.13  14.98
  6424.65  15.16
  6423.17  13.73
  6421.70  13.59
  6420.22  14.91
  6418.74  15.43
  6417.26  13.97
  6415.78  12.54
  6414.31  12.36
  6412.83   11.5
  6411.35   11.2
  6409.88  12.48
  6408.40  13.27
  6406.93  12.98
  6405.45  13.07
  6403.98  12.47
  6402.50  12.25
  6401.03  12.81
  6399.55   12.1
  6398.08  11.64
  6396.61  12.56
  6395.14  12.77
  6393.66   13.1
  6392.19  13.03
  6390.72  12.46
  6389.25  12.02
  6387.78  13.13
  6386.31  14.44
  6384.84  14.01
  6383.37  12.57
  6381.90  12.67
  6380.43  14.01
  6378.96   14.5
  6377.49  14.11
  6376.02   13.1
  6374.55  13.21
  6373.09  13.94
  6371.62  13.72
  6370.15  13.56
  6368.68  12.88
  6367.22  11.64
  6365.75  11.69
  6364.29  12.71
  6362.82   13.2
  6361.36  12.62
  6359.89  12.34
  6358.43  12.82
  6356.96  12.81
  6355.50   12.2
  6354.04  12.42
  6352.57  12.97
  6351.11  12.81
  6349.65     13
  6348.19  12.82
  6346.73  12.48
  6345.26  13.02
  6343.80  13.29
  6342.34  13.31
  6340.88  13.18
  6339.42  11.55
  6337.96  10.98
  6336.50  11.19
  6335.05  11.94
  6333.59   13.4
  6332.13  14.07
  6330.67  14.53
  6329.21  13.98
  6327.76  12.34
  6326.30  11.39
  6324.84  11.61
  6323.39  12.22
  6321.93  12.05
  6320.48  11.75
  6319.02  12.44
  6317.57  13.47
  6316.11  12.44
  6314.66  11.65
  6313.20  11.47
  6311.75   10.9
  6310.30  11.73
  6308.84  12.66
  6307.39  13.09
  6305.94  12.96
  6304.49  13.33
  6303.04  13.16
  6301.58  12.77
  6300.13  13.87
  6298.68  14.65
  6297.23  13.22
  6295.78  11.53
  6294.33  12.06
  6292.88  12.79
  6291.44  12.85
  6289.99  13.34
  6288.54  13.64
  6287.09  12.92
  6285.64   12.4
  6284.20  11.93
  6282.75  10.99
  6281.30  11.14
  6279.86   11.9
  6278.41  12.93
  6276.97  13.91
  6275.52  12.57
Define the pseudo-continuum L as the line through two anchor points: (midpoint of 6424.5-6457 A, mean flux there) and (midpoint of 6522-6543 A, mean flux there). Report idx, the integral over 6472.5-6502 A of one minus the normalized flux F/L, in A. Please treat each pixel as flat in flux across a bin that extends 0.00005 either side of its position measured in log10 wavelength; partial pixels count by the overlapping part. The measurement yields 0.92 A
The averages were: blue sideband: 13.2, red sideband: 13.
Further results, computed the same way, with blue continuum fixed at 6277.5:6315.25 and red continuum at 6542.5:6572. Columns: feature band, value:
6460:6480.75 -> 2.3 A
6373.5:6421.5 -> 4.1 A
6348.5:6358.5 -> 0.6 A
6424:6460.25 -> 4.4 A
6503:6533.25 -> 4.9 A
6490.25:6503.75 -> 2.8 A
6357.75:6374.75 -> 1.1 A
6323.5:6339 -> 0.7 A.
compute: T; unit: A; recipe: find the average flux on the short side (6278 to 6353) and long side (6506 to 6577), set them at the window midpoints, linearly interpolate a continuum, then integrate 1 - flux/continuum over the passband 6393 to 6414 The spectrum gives 1.6 A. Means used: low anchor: 12.6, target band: 12.4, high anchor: 14.8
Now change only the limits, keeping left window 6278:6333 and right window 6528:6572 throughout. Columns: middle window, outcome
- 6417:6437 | 0.4 A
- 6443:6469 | 1.9 A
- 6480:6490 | 1.5 A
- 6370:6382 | -0.2 A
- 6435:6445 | 1.3 A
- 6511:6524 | 2.0 A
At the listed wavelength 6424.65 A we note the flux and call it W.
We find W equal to 15.16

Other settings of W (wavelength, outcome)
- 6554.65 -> 12.15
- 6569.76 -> 13.08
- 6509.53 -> 18.47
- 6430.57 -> 15.64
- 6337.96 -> 10.98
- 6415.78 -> 12.54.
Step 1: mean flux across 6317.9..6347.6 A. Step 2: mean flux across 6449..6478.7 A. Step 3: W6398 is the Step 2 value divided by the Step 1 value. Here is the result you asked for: 1.1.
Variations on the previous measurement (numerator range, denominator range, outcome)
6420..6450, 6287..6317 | 1.05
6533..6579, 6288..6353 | 1.22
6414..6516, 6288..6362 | 1.06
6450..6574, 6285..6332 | 1.12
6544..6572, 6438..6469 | 1.29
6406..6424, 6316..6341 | 1.06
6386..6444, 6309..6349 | 1.05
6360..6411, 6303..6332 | 1.04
